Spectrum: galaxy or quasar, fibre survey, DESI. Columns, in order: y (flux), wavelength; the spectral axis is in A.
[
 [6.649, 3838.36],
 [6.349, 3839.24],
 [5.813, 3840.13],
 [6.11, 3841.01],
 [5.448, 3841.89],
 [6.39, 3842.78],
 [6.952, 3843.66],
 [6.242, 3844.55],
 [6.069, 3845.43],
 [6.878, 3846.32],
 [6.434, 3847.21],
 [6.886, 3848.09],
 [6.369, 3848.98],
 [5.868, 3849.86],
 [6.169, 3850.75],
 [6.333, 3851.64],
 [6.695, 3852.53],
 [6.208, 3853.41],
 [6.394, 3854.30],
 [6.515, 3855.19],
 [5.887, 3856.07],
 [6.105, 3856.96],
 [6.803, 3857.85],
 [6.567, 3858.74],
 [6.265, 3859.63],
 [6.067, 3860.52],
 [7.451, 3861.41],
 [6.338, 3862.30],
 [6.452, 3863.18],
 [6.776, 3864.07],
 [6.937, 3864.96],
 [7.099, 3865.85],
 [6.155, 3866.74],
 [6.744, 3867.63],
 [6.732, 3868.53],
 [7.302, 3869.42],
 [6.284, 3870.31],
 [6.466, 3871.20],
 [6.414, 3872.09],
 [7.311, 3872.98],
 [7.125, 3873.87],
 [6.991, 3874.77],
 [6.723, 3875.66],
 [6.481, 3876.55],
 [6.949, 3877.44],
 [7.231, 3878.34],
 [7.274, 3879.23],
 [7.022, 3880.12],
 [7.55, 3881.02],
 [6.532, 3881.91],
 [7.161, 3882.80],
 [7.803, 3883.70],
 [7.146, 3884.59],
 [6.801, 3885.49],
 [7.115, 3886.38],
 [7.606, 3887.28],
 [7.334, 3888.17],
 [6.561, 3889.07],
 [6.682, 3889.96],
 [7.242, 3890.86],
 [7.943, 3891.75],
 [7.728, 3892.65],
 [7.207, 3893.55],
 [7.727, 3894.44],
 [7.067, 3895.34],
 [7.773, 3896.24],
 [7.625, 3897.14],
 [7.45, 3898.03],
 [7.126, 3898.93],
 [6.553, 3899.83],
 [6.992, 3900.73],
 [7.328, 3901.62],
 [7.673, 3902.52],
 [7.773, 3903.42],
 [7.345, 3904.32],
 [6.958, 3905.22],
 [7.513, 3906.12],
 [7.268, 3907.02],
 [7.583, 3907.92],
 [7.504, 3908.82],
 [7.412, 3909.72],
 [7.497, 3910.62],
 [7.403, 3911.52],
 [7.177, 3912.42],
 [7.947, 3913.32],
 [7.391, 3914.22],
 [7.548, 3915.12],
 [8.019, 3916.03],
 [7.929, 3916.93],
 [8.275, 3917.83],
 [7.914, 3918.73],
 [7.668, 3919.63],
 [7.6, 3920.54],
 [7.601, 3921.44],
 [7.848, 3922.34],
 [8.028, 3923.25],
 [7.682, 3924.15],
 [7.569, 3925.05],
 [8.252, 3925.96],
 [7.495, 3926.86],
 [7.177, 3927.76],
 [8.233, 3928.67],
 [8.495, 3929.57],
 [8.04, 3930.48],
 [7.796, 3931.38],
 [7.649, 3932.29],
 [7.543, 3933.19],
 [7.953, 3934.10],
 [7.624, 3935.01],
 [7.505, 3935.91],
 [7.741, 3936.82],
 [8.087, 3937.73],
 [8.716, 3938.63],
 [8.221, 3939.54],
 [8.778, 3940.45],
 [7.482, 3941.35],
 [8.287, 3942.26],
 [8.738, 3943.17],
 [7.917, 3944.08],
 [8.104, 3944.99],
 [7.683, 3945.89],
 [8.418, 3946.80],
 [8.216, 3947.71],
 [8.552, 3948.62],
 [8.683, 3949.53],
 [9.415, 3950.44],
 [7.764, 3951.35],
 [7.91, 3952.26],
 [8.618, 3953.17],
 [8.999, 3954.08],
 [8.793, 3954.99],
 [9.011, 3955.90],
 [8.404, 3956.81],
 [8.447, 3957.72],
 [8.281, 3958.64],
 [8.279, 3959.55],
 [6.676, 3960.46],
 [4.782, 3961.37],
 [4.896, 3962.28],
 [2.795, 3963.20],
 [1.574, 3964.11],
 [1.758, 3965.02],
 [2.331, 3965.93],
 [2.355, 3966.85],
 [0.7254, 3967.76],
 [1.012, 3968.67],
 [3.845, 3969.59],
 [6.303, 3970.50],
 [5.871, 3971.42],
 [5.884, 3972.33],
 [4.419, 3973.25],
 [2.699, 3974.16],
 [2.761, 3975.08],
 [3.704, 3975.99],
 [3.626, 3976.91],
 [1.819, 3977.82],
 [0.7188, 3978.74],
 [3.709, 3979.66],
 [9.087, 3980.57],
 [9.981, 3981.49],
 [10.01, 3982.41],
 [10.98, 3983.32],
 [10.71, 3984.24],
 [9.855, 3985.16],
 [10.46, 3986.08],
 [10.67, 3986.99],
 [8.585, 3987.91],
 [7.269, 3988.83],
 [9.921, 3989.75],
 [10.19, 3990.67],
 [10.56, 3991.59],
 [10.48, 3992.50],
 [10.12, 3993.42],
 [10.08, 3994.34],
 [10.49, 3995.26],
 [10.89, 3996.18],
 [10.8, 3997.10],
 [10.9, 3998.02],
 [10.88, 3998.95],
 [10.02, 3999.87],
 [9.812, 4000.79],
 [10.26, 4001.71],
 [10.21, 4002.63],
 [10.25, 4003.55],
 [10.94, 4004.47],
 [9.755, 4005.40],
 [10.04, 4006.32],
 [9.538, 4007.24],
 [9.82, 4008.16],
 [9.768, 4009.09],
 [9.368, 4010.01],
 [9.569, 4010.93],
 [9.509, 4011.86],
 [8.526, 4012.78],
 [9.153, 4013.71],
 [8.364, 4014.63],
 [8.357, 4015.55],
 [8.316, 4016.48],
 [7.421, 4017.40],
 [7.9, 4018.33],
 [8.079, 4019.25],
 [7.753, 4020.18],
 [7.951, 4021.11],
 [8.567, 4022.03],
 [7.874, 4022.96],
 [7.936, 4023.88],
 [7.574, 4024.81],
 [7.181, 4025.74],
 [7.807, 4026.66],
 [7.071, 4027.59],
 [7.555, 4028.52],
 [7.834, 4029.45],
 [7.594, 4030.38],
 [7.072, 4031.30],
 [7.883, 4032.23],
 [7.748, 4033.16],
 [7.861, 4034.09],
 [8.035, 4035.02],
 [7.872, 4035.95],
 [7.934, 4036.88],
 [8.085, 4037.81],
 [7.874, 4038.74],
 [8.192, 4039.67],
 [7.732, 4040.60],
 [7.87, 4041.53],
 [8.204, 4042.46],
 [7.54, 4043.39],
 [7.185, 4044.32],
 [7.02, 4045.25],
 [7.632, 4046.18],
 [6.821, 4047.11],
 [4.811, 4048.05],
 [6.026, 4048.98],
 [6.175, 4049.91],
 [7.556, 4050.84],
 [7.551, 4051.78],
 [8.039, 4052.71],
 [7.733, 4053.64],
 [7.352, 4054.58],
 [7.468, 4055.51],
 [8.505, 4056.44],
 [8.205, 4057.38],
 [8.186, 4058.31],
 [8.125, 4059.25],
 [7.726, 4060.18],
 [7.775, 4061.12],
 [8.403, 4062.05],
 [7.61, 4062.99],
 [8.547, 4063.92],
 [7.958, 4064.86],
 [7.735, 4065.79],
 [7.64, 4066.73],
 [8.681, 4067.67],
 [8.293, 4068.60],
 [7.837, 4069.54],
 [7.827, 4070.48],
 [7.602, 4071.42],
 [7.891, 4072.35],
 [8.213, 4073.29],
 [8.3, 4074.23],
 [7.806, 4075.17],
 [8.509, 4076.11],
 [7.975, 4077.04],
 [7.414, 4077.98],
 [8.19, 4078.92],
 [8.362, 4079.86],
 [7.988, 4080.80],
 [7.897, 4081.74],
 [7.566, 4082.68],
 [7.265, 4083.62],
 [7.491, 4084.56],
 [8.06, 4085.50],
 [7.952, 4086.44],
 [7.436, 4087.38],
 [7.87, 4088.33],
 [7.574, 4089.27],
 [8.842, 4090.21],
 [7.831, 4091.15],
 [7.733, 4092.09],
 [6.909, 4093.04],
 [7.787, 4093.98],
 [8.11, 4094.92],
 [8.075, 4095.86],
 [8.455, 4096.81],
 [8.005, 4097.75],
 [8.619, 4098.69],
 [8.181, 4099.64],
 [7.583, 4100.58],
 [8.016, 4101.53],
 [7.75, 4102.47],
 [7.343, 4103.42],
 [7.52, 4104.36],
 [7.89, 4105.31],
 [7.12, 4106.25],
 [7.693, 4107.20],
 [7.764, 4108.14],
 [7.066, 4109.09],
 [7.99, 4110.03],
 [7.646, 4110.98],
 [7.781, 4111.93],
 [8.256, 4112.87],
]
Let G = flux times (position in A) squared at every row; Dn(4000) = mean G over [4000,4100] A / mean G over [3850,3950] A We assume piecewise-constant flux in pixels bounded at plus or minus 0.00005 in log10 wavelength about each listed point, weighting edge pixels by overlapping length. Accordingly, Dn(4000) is 1.18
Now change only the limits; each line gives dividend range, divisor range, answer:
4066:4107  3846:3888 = 1.31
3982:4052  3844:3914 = 1.34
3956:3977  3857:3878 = 0.71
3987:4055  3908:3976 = 1.27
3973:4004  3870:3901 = 1.26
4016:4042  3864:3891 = 1.21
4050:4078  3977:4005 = 0.89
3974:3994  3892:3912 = 1.09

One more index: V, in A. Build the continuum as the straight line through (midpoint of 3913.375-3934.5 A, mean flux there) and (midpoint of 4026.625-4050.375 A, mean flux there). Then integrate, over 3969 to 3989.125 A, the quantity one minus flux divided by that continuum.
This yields 3.1 A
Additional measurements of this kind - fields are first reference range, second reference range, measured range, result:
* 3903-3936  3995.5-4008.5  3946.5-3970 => 7.09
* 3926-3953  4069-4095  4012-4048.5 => 0.83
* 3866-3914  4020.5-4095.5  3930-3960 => -3.53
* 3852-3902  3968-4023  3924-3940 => -0.72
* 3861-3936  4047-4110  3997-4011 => -4.66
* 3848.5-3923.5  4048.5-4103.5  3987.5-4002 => -4.91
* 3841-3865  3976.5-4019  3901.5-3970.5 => 6.03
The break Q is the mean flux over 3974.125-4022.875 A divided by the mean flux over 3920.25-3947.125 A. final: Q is 1.1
